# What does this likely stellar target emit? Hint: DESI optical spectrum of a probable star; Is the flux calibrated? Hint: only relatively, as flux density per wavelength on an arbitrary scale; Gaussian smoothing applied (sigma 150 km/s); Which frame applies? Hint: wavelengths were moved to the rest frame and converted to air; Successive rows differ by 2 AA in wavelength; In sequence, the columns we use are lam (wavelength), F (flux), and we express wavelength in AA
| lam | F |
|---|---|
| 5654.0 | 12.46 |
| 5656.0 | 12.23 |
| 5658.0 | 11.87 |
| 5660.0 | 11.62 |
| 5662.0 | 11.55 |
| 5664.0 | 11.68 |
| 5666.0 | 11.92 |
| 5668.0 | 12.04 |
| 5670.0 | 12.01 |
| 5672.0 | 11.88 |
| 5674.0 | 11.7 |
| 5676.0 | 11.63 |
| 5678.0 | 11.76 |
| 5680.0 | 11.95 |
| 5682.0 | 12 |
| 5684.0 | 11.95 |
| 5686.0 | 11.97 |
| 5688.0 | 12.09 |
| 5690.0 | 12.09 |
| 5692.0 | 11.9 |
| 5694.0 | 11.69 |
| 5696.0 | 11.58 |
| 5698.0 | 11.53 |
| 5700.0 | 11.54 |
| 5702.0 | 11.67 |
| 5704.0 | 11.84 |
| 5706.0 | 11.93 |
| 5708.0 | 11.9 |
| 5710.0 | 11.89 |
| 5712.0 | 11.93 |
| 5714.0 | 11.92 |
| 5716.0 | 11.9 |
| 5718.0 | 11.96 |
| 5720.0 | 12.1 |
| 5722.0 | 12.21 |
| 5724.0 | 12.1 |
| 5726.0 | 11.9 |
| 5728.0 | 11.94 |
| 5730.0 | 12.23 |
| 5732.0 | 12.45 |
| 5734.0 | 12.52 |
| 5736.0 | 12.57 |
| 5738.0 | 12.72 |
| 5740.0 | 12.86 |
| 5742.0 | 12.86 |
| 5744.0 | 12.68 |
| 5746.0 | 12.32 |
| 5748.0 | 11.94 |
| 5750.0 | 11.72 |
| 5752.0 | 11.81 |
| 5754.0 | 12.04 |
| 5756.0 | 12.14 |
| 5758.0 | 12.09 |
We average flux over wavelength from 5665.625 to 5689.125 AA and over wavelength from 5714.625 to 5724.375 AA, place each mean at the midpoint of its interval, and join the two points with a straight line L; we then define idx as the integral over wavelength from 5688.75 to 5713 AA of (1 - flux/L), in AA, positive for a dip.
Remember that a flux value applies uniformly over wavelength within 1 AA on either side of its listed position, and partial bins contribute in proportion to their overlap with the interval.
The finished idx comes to 0.4 AA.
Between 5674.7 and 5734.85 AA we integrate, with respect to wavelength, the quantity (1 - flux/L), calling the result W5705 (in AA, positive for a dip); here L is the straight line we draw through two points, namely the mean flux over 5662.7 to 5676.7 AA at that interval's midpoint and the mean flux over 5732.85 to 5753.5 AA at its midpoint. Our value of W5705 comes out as 0.8 AA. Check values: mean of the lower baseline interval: 11.8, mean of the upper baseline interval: 12.4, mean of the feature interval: 11.9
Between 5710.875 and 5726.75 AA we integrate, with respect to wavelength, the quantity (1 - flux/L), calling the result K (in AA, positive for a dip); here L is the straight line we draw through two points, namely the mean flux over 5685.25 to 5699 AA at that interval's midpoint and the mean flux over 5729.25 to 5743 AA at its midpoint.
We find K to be 0.39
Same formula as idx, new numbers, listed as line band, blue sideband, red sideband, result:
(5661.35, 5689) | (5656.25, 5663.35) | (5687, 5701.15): -0.3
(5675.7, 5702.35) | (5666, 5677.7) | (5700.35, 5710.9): 0.0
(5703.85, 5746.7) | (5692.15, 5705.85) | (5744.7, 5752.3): -1.4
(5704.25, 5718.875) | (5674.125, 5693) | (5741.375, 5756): 0.1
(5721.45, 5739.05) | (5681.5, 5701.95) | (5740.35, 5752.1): -0.2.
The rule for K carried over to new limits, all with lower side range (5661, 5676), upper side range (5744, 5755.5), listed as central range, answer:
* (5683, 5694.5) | -0.09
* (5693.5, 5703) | 0.24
